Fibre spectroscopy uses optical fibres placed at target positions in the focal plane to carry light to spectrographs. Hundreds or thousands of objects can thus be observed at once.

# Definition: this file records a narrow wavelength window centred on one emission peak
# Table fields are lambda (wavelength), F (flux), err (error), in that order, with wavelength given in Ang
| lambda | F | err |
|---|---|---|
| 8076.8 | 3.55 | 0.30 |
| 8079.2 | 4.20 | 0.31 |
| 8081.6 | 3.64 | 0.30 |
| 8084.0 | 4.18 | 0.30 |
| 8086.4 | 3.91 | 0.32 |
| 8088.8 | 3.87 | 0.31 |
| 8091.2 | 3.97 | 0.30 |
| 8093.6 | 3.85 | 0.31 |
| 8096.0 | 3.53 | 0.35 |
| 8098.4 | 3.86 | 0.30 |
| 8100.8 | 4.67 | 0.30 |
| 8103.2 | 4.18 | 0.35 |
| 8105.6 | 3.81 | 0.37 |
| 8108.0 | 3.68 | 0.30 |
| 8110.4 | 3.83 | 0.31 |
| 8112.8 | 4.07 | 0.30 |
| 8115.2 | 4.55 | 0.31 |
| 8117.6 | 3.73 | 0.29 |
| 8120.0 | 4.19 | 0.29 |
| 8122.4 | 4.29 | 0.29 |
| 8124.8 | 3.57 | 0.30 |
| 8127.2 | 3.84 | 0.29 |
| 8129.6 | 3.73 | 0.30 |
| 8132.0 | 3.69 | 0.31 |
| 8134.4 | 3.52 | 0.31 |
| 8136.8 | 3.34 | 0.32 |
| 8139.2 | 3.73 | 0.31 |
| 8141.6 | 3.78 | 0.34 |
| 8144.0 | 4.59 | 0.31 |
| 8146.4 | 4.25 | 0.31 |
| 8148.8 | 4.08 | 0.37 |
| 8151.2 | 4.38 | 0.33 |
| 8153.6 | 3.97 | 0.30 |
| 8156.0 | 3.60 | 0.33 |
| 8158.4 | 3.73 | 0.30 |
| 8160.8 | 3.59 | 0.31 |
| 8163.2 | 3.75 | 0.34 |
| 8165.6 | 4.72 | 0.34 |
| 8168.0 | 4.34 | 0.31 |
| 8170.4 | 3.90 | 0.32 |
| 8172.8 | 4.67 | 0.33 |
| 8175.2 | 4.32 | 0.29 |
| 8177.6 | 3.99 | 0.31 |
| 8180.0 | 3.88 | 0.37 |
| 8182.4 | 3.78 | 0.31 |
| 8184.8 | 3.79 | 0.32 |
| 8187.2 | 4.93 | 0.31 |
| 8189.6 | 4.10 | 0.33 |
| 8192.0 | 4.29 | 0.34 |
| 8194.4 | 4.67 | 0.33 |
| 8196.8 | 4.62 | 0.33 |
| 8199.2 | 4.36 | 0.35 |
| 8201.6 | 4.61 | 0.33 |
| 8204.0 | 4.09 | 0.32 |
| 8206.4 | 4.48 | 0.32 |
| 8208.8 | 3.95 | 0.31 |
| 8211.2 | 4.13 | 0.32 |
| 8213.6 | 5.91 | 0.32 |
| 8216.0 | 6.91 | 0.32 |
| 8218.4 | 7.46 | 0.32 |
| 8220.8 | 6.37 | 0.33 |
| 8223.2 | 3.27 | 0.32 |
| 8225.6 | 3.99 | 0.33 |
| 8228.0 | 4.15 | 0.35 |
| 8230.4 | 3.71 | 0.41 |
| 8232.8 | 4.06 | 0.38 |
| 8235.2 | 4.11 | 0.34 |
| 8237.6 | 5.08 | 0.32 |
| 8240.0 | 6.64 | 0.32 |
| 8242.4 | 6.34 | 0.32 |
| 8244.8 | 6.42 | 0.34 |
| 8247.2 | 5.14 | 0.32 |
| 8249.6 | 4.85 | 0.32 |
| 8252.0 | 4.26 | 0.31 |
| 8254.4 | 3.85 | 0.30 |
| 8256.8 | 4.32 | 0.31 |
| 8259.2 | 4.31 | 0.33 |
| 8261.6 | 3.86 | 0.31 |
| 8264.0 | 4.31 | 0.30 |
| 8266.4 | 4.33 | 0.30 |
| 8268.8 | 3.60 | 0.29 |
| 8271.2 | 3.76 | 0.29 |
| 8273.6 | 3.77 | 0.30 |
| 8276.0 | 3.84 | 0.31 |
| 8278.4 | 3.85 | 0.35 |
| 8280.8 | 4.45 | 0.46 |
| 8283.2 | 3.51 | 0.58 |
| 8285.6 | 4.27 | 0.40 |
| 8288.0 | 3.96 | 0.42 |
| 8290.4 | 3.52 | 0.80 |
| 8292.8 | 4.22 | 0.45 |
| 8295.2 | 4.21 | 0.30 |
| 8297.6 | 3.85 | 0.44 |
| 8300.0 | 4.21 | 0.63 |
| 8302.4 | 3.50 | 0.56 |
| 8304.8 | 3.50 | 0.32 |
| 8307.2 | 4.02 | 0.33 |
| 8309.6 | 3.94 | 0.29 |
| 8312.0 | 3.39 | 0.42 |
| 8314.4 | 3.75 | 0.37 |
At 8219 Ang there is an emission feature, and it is H-alpha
